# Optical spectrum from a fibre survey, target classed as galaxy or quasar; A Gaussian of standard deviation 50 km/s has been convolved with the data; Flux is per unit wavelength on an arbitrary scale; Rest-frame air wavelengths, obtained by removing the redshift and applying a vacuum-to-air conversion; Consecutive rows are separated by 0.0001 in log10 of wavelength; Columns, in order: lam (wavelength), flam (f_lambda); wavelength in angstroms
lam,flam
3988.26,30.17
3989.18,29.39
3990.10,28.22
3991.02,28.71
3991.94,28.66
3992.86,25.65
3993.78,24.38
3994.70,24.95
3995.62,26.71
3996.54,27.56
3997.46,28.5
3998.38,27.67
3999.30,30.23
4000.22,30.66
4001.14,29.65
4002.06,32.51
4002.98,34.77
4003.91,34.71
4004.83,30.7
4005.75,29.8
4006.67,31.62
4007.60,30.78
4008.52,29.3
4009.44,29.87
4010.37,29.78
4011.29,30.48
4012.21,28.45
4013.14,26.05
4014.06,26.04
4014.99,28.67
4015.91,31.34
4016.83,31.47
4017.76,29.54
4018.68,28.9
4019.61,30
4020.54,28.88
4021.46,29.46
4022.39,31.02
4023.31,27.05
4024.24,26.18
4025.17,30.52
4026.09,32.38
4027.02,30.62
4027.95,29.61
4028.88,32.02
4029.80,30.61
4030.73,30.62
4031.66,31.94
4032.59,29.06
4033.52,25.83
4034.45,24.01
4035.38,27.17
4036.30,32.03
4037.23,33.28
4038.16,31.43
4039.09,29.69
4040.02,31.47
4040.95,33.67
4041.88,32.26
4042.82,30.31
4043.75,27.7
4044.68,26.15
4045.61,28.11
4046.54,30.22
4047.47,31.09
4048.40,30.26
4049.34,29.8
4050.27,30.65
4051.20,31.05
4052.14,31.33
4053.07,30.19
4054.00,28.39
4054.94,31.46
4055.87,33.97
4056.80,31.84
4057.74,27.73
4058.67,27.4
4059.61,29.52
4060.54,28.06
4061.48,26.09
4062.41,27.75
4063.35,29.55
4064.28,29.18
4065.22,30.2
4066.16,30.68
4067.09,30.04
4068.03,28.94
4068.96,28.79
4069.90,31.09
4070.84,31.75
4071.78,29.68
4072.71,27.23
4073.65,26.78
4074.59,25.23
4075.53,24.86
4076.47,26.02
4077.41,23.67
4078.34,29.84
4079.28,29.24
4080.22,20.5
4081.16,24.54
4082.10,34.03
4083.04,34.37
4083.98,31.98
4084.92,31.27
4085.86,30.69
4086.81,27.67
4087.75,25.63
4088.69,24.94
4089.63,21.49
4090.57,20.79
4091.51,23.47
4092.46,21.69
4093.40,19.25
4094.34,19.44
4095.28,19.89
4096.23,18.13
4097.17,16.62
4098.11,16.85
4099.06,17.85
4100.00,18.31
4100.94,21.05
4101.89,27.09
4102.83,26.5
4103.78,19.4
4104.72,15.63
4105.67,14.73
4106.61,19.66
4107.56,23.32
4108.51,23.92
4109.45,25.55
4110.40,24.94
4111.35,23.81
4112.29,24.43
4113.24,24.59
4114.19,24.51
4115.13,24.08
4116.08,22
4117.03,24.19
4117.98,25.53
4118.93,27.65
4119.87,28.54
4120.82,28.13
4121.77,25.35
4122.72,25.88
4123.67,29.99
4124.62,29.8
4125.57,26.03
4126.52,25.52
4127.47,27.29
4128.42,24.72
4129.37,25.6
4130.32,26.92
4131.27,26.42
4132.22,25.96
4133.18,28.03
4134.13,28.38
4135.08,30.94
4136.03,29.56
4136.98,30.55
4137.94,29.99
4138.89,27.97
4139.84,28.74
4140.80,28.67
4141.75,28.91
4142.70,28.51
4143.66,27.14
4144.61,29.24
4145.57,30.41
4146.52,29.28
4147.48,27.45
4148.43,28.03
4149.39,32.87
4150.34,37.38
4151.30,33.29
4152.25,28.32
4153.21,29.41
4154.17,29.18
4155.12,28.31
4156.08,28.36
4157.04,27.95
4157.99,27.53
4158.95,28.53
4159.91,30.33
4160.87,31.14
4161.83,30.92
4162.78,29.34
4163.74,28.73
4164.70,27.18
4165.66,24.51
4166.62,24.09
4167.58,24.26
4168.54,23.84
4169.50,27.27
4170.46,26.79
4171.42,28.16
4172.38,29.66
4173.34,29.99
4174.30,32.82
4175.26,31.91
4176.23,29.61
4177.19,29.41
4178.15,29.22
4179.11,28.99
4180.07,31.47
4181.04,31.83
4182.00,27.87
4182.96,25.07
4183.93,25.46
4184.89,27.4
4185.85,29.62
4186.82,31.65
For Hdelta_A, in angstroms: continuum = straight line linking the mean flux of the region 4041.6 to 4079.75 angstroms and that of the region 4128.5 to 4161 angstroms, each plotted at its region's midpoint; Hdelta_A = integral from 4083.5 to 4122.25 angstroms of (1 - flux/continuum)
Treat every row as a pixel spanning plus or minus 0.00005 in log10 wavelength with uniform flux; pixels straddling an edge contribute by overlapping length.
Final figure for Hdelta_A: 7.83 angstroms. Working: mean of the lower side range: 29.1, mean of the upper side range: 29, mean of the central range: 23.2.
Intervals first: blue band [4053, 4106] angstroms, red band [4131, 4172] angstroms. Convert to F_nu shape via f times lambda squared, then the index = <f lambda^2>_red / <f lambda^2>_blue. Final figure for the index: 1.15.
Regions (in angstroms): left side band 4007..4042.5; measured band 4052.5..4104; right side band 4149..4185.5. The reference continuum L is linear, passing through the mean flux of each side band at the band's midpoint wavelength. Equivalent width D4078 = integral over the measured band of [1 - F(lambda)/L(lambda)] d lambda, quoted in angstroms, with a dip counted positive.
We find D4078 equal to 5.4 angstroms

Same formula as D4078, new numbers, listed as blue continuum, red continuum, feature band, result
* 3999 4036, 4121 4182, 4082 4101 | 3.7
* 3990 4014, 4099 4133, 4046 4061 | -1.7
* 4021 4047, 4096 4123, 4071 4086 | -1.5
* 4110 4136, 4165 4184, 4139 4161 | -1.8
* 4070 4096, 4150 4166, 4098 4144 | 4.1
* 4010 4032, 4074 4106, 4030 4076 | -4.6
